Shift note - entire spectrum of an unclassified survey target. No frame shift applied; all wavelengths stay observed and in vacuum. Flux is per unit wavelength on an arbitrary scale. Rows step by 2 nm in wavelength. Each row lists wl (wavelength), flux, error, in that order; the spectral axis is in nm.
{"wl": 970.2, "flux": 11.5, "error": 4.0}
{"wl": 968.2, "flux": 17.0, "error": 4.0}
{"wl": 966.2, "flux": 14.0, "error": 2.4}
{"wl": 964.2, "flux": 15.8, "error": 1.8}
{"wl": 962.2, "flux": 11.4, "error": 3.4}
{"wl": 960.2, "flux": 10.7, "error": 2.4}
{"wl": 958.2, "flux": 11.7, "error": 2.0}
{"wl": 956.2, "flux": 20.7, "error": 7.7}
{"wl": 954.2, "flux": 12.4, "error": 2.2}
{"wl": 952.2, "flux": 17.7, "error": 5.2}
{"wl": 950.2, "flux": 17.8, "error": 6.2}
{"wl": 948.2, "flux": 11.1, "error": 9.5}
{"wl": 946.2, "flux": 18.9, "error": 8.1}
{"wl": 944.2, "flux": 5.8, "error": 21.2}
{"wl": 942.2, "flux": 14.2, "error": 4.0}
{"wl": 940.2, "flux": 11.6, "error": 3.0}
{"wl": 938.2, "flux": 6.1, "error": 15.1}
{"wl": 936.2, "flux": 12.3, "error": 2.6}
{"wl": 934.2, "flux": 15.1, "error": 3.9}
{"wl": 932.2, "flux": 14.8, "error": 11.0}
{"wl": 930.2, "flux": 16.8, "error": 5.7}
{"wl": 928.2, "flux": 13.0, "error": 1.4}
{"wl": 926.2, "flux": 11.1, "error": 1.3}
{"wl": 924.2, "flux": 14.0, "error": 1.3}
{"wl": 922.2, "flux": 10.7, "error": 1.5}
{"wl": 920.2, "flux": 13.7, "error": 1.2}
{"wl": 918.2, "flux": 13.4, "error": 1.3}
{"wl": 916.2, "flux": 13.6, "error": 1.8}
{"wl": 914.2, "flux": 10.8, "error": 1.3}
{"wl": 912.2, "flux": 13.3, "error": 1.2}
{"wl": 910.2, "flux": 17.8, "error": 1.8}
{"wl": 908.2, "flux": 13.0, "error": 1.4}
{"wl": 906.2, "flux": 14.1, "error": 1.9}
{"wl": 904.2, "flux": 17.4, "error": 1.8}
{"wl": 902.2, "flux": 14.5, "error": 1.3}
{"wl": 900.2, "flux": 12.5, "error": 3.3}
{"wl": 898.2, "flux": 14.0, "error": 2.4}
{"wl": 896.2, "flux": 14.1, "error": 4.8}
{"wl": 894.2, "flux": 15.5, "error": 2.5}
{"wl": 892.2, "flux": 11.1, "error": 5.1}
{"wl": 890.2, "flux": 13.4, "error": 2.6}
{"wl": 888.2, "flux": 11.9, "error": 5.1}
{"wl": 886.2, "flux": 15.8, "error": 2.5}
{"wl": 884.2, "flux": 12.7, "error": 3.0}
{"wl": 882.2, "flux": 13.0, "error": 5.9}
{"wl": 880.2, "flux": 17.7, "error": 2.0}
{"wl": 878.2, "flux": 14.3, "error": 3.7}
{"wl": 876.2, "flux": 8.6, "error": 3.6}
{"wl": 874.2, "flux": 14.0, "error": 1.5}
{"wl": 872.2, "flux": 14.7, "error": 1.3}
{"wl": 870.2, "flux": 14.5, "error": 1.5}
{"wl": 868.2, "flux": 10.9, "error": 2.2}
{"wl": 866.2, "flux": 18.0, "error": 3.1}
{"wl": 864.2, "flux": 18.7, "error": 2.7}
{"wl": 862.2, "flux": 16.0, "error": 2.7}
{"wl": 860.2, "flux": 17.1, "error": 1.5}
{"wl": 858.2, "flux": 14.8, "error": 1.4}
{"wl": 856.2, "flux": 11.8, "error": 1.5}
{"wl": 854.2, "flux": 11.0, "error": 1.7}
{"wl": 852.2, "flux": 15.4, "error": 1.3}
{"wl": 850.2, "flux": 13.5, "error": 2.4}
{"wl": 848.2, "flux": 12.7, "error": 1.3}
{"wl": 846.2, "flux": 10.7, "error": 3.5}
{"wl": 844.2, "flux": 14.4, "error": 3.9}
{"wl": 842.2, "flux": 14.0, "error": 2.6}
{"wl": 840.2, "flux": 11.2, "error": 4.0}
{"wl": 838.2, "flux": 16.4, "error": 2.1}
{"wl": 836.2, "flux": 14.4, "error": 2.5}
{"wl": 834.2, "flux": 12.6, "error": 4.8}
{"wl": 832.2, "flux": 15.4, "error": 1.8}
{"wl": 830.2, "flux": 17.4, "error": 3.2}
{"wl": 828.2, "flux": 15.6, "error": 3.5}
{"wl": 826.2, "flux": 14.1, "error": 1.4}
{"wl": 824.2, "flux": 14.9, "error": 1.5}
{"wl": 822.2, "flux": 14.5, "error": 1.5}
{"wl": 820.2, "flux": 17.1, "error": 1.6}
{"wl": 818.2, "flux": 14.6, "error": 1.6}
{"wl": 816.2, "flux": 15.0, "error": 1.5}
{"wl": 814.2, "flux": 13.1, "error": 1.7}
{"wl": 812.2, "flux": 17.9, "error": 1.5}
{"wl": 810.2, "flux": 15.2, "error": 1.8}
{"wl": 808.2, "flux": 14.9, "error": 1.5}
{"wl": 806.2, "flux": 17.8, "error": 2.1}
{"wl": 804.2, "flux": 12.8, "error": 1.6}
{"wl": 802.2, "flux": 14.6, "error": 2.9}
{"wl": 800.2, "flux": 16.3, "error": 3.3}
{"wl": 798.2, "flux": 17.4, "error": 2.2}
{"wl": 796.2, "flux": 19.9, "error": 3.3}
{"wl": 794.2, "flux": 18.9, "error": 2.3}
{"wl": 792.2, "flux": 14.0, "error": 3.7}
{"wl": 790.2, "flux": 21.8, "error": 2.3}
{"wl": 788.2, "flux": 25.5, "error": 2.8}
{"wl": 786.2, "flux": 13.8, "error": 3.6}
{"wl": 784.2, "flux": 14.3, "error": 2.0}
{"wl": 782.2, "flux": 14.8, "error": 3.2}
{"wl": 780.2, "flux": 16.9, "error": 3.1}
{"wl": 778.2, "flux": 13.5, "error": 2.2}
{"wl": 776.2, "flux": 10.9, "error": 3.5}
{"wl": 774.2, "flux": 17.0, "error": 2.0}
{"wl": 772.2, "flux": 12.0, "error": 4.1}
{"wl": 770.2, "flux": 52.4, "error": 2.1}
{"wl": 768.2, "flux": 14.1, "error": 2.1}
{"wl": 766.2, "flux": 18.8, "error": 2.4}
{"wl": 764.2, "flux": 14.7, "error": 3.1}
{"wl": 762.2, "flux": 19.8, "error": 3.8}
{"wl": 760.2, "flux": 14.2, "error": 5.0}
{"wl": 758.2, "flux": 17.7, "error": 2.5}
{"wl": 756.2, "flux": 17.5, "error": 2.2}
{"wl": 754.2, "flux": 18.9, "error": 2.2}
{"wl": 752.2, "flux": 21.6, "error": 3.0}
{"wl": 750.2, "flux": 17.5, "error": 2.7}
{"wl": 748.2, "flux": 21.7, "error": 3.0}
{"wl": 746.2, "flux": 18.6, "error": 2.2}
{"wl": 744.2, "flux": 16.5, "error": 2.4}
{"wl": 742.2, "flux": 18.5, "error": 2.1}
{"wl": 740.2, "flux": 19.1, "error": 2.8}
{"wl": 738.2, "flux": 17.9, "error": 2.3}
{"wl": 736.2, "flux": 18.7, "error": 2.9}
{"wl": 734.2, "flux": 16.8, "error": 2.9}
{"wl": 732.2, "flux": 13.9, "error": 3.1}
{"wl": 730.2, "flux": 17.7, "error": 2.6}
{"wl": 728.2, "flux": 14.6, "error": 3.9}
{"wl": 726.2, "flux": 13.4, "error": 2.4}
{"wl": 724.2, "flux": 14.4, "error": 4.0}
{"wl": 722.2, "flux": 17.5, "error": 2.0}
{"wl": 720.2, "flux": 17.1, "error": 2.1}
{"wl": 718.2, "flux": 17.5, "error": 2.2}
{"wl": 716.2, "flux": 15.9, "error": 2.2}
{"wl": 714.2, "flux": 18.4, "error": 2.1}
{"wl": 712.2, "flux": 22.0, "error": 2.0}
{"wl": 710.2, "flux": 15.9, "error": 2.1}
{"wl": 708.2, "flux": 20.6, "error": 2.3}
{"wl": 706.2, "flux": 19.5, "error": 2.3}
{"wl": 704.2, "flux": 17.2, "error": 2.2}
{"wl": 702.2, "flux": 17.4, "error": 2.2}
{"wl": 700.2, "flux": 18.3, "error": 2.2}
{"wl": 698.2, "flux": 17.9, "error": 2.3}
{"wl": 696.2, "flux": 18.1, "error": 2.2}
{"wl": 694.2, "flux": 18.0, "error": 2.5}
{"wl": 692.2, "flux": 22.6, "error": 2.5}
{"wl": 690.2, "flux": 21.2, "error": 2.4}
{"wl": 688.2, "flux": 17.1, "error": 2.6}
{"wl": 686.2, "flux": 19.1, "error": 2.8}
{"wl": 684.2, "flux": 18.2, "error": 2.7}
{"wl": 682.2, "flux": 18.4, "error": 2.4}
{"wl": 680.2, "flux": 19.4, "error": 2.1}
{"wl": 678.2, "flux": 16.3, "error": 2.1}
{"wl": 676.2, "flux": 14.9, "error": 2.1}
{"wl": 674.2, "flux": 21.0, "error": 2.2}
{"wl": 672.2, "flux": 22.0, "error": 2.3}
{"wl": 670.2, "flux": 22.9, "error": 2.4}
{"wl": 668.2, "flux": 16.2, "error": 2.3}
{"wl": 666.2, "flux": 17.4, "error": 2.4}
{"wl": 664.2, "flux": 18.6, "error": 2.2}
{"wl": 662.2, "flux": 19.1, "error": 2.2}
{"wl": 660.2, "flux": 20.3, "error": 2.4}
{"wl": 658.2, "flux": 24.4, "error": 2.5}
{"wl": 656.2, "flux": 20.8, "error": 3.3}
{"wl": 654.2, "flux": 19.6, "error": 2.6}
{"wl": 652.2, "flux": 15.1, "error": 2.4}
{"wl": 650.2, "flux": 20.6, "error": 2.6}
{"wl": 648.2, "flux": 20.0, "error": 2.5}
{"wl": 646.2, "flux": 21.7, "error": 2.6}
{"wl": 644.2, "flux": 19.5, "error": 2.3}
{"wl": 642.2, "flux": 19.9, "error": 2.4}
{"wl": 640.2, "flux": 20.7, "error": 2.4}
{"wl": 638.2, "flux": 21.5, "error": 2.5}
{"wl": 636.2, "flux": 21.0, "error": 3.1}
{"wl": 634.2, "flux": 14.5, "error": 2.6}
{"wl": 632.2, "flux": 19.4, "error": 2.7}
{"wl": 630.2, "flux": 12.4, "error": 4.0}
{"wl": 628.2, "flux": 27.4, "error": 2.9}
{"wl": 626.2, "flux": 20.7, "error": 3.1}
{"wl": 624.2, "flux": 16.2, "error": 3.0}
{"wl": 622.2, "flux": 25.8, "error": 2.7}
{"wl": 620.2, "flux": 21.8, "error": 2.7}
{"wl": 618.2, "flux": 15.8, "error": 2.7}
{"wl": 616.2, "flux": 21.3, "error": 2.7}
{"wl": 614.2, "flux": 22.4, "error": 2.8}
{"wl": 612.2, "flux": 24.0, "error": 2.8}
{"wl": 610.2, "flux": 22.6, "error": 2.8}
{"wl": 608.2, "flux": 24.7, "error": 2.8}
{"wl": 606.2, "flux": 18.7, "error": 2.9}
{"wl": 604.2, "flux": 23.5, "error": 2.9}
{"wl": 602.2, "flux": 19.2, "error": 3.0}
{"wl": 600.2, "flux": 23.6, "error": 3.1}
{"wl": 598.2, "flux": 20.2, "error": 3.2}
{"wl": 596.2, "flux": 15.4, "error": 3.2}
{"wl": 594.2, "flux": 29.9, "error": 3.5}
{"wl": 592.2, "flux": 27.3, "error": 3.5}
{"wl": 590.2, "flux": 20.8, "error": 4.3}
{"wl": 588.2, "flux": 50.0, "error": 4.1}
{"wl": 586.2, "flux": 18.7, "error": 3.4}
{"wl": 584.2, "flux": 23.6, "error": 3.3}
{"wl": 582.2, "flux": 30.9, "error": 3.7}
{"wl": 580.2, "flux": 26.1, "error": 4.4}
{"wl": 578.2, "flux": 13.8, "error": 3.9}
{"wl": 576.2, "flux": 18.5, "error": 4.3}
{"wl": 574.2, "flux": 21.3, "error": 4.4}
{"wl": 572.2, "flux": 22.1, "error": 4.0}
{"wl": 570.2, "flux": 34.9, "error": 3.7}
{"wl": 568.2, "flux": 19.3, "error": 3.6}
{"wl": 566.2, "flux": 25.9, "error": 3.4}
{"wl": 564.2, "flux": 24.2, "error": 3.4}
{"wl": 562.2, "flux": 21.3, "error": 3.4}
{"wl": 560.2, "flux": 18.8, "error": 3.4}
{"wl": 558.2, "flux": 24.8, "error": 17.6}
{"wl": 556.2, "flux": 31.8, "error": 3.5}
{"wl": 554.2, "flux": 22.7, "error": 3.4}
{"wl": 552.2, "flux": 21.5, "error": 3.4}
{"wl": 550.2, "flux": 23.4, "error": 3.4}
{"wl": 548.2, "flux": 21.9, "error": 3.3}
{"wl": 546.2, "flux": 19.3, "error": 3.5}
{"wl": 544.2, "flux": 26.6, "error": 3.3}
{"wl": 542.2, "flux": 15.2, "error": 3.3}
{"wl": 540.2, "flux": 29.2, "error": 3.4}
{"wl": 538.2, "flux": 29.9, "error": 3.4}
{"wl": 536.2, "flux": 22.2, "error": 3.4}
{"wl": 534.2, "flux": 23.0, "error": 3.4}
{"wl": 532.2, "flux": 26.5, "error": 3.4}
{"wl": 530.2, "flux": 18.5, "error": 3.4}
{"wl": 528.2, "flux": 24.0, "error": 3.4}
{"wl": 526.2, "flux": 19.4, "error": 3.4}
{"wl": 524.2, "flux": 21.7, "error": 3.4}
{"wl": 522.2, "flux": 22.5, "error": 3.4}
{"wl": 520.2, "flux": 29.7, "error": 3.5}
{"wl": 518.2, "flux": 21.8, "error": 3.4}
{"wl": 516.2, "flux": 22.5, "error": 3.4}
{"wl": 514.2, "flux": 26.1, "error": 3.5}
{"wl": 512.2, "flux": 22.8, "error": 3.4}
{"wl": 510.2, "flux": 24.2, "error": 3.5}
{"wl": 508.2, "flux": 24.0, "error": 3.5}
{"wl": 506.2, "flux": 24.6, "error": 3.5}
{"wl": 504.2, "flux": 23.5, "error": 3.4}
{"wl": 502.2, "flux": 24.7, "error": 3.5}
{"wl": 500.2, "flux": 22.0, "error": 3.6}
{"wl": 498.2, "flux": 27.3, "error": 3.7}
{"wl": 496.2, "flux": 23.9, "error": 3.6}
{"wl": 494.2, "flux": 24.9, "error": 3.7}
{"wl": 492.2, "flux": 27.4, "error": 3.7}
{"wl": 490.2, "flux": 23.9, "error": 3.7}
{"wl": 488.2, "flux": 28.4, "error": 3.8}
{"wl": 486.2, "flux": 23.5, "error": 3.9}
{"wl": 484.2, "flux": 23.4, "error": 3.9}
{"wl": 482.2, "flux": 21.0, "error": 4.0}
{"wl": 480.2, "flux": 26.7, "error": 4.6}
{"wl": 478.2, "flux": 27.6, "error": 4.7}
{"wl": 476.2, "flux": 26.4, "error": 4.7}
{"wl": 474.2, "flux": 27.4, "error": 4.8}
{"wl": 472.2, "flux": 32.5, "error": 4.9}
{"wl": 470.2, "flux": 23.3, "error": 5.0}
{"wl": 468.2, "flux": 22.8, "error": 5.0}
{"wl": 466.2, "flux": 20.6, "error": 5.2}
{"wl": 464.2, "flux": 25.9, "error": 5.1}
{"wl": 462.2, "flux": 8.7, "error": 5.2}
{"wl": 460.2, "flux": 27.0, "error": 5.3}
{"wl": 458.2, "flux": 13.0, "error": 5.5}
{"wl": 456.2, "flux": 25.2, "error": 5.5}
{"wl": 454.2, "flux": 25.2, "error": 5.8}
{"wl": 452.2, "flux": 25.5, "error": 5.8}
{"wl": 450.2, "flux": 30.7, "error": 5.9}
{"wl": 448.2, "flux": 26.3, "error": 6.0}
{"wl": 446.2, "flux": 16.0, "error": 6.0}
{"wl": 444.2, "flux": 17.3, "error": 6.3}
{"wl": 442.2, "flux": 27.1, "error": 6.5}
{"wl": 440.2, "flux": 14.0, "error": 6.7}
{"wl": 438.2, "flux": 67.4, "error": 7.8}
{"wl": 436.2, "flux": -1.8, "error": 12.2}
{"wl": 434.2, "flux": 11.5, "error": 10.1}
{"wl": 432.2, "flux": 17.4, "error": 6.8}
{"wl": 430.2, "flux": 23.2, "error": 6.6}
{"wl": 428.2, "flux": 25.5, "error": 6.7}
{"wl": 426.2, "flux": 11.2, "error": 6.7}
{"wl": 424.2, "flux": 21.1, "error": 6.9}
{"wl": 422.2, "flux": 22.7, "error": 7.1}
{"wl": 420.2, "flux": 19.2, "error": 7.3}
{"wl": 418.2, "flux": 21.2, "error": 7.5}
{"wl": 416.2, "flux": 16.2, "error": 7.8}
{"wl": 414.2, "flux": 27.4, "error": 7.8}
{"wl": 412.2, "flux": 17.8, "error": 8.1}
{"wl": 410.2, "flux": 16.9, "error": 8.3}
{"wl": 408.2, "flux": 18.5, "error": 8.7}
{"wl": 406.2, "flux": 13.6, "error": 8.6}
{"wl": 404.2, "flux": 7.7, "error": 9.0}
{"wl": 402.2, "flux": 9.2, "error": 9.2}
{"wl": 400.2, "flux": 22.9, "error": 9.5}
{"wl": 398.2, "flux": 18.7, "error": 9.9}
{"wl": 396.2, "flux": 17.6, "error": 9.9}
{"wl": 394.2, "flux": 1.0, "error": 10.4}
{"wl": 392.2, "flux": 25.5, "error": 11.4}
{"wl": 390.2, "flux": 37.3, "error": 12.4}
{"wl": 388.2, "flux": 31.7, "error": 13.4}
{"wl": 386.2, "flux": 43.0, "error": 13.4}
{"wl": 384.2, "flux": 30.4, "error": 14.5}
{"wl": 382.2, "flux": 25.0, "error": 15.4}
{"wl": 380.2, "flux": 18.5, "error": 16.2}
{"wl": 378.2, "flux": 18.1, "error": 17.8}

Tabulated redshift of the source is 0.173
